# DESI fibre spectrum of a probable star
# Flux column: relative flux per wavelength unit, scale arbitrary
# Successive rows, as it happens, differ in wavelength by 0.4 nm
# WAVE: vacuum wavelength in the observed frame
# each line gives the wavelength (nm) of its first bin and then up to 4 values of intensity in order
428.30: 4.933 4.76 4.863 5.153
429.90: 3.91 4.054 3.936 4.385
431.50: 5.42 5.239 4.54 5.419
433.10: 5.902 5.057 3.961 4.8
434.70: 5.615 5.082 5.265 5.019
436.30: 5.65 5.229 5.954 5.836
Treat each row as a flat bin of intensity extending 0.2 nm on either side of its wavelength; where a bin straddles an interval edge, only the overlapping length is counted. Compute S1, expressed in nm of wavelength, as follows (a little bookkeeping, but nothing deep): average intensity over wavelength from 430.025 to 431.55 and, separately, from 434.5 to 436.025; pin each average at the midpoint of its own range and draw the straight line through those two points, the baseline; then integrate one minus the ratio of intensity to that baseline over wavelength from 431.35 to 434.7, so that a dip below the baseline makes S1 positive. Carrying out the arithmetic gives -0.21 nm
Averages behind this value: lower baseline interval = 4.33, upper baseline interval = 5.26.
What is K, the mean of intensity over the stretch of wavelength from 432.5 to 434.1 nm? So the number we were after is 5.08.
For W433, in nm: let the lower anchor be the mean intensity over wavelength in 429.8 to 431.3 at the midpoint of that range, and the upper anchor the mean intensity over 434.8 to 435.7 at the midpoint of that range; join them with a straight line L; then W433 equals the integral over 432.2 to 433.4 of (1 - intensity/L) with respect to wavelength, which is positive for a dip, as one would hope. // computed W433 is -0.18 nm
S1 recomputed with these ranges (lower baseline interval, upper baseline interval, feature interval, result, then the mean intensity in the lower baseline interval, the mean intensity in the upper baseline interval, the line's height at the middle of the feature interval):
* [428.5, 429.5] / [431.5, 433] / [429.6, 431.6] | 0.278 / 4.88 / 5.17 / 5.02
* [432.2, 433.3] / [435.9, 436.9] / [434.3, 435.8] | 0.035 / 5.35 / 5.36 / 5.36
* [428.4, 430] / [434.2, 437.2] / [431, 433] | -0.035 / 4.74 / 5.32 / 4.99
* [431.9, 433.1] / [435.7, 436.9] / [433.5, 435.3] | 0.121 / 5.18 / 5.3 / 5.24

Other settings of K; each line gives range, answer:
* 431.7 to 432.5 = 4.89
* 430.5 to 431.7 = 4.58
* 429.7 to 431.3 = 4.07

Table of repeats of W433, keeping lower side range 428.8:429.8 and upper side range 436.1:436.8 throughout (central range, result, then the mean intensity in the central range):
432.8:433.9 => 0.002 nm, 5.2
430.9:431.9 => 0.016 nm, 4.97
